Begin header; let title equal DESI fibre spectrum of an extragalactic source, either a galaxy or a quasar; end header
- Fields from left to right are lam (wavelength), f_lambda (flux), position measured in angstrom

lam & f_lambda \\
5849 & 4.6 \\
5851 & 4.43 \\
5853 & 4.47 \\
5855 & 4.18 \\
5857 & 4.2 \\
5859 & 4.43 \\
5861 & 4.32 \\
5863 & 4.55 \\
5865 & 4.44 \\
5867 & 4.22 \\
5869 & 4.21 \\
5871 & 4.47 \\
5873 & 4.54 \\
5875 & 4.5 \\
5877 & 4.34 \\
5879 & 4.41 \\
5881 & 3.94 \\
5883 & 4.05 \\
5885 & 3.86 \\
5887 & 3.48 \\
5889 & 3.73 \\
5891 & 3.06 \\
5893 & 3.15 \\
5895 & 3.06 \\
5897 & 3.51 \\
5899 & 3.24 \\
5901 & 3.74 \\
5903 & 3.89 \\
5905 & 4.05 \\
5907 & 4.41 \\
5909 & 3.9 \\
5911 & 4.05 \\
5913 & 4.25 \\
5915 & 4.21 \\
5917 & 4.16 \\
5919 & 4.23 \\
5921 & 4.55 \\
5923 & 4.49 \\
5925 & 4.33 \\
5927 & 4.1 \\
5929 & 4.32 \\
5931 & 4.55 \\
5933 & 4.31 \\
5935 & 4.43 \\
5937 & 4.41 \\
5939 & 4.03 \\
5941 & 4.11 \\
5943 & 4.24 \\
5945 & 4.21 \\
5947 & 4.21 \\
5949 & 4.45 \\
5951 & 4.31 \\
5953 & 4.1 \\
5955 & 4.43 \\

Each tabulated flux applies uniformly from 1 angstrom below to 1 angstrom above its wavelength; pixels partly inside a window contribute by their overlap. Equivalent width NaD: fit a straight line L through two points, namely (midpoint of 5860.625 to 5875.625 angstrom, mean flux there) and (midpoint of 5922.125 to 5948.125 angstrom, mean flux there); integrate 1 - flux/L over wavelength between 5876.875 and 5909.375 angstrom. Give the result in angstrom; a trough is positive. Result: 4.7 angstrom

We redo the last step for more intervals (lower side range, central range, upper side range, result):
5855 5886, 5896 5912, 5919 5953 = 1.7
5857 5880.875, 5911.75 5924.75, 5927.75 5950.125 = 0.0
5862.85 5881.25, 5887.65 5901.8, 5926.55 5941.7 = 3.2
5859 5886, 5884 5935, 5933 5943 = 3.8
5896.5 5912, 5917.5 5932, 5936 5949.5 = -1.1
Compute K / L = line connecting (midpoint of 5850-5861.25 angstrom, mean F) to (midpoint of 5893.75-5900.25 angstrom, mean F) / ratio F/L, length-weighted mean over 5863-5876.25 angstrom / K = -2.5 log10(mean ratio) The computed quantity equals -0.11 mag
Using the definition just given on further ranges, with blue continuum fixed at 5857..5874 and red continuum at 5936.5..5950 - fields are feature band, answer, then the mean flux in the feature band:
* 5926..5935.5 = -0.021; 4.34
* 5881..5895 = 0.219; 3.55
